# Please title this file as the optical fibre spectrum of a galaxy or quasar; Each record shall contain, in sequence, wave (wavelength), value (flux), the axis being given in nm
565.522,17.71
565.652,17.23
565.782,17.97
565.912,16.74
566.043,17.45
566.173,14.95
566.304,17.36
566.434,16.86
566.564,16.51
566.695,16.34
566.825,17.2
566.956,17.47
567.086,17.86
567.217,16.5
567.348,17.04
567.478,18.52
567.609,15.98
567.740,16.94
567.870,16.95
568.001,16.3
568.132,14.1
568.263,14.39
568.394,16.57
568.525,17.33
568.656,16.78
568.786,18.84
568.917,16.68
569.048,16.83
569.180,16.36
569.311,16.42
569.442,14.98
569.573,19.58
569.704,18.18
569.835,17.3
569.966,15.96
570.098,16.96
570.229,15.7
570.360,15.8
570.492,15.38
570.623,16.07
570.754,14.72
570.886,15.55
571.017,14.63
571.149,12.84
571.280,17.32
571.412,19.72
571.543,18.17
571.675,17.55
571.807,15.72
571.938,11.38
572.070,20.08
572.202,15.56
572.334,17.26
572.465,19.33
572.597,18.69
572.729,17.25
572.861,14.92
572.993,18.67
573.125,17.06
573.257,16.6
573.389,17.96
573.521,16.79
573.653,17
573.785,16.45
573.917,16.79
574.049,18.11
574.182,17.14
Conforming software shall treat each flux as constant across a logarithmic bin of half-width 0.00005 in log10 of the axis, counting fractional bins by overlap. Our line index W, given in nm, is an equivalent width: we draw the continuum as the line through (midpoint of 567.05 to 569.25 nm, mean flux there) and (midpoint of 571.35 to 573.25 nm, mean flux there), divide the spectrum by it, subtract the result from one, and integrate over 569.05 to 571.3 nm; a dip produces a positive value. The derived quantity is 0.11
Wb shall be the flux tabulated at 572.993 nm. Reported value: 18.67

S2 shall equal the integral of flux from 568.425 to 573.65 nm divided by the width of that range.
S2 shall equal 16.7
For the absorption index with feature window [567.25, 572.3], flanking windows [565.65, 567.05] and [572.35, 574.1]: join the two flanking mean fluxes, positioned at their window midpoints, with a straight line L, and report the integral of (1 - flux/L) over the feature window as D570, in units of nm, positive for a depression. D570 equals 0.201 nm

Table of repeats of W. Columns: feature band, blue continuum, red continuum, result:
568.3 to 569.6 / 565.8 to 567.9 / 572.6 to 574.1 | 0.007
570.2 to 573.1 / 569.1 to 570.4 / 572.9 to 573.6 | 0.097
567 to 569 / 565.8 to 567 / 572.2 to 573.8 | 0.022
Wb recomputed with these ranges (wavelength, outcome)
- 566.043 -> 17.45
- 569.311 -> 16.42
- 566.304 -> 17.36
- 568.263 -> 14.39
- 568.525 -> 17.33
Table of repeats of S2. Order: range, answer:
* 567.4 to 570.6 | 16.6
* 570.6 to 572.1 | 16.1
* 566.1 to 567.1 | 16.8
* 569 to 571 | 16.3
